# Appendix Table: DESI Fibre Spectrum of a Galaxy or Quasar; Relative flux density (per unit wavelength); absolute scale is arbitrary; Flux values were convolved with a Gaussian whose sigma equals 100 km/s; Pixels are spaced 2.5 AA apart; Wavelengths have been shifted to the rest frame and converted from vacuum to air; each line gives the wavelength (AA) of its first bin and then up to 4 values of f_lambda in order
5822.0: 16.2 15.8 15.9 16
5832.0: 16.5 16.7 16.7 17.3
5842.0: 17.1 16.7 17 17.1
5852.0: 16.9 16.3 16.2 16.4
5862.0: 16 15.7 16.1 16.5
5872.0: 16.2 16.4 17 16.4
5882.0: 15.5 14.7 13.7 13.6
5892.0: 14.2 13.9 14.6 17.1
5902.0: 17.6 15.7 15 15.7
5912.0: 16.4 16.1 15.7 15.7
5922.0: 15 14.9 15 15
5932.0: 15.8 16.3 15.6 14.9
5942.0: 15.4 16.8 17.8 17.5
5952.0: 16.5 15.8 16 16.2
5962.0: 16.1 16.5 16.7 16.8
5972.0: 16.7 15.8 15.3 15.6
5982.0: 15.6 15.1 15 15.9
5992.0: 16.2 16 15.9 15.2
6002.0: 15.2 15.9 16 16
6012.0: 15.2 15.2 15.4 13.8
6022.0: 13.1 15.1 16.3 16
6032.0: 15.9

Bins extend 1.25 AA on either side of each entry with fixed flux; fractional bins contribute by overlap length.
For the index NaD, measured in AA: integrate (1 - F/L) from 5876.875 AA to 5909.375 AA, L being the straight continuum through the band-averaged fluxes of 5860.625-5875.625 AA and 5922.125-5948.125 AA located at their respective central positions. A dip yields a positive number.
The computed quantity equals 1.5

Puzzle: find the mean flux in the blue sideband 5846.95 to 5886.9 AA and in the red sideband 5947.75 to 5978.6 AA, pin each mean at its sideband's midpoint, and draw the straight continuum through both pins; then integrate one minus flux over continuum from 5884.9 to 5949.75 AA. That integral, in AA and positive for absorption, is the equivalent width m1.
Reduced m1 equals 2.91 AA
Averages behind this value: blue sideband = 16.2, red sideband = 16.3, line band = 15.5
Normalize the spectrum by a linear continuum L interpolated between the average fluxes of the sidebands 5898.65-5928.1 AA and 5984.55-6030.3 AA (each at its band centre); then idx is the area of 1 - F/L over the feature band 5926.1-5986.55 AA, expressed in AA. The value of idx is -1.6 AA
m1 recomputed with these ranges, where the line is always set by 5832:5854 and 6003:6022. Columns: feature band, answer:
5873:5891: 1.29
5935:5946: 0.11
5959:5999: -1.04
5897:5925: 0.60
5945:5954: -0.72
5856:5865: 0.33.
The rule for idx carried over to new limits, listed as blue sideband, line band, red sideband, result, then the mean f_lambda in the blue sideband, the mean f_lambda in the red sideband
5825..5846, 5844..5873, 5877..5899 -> -1.1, 16.6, 14.8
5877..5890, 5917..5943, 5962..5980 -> 0.5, 15.1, 16.2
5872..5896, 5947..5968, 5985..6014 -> -1.4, 15.1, 15.7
